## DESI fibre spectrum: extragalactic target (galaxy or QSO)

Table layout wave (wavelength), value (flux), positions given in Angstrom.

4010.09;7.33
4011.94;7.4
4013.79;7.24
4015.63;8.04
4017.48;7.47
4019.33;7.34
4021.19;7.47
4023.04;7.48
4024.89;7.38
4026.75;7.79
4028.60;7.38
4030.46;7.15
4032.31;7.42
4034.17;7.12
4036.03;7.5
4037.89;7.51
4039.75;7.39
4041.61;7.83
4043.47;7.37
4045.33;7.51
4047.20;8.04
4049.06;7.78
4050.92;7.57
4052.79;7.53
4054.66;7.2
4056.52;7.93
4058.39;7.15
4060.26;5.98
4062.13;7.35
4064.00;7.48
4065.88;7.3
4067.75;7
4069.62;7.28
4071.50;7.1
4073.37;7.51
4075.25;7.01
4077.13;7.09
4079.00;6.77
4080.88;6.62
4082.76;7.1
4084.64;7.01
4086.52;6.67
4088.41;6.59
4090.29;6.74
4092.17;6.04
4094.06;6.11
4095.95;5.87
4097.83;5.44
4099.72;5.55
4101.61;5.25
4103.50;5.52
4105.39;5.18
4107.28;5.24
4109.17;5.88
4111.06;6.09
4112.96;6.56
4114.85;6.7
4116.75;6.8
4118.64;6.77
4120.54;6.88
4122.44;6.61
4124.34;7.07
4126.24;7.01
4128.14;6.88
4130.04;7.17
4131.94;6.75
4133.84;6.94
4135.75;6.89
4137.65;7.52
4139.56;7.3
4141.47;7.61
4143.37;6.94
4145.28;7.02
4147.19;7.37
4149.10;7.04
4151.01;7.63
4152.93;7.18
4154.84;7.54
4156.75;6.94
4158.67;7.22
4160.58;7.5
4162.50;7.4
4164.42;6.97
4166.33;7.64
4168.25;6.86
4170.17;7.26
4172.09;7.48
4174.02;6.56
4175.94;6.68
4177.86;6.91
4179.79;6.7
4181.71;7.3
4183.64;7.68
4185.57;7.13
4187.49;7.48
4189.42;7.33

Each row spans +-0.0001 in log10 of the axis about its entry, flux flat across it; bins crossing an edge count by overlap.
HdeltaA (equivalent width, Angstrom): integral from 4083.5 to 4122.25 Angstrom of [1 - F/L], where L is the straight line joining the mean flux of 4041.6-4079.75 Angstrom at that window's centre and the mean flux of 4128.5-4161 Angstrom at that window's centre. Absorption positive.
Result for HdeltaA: 5.9 Angstrom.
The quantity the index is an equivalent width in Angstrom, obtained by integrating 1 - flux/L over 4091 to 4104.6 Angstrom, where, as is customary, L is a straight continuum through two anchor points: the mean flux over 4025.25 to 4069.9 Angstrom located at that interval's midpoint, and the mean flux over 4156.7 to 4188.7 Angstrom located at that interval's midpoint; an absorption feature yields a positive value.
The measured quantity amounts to 3.0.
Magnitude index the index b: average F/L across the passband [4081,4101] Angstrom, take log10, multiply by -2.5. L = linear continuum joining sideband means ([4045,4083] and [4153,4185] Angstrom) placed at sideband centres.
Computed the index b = 0.15 mag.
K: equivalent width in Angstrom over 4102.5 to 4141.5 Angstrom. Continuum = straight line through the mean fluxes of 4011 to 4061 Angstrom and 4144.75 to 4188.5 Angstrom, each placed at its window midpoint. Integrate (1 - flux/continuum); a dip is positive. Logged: 3.6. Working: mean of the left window 7.45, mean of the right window 7.2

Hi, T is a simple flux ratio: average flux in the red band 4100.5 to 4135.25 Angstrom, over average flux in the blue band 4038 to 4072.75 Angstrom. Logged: 0.9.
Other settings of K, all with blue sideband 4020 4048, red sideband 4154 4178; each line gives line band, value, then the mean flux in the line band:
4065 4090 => 1.3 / 7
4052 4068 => 0.4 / 7.22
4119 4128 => 0.5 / 6.88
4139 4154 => -0.1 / 7.26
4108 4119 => 1.3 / 6.43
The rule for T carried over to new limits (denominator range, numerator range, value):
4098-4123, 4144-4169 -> 1.20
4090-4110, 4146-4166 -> 1.28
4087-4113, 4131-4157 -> 1.23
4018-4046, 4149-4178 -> 0.97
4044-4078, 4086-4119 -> 0.82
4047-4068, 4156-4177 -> 0.97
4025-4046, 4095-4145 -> 0.87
